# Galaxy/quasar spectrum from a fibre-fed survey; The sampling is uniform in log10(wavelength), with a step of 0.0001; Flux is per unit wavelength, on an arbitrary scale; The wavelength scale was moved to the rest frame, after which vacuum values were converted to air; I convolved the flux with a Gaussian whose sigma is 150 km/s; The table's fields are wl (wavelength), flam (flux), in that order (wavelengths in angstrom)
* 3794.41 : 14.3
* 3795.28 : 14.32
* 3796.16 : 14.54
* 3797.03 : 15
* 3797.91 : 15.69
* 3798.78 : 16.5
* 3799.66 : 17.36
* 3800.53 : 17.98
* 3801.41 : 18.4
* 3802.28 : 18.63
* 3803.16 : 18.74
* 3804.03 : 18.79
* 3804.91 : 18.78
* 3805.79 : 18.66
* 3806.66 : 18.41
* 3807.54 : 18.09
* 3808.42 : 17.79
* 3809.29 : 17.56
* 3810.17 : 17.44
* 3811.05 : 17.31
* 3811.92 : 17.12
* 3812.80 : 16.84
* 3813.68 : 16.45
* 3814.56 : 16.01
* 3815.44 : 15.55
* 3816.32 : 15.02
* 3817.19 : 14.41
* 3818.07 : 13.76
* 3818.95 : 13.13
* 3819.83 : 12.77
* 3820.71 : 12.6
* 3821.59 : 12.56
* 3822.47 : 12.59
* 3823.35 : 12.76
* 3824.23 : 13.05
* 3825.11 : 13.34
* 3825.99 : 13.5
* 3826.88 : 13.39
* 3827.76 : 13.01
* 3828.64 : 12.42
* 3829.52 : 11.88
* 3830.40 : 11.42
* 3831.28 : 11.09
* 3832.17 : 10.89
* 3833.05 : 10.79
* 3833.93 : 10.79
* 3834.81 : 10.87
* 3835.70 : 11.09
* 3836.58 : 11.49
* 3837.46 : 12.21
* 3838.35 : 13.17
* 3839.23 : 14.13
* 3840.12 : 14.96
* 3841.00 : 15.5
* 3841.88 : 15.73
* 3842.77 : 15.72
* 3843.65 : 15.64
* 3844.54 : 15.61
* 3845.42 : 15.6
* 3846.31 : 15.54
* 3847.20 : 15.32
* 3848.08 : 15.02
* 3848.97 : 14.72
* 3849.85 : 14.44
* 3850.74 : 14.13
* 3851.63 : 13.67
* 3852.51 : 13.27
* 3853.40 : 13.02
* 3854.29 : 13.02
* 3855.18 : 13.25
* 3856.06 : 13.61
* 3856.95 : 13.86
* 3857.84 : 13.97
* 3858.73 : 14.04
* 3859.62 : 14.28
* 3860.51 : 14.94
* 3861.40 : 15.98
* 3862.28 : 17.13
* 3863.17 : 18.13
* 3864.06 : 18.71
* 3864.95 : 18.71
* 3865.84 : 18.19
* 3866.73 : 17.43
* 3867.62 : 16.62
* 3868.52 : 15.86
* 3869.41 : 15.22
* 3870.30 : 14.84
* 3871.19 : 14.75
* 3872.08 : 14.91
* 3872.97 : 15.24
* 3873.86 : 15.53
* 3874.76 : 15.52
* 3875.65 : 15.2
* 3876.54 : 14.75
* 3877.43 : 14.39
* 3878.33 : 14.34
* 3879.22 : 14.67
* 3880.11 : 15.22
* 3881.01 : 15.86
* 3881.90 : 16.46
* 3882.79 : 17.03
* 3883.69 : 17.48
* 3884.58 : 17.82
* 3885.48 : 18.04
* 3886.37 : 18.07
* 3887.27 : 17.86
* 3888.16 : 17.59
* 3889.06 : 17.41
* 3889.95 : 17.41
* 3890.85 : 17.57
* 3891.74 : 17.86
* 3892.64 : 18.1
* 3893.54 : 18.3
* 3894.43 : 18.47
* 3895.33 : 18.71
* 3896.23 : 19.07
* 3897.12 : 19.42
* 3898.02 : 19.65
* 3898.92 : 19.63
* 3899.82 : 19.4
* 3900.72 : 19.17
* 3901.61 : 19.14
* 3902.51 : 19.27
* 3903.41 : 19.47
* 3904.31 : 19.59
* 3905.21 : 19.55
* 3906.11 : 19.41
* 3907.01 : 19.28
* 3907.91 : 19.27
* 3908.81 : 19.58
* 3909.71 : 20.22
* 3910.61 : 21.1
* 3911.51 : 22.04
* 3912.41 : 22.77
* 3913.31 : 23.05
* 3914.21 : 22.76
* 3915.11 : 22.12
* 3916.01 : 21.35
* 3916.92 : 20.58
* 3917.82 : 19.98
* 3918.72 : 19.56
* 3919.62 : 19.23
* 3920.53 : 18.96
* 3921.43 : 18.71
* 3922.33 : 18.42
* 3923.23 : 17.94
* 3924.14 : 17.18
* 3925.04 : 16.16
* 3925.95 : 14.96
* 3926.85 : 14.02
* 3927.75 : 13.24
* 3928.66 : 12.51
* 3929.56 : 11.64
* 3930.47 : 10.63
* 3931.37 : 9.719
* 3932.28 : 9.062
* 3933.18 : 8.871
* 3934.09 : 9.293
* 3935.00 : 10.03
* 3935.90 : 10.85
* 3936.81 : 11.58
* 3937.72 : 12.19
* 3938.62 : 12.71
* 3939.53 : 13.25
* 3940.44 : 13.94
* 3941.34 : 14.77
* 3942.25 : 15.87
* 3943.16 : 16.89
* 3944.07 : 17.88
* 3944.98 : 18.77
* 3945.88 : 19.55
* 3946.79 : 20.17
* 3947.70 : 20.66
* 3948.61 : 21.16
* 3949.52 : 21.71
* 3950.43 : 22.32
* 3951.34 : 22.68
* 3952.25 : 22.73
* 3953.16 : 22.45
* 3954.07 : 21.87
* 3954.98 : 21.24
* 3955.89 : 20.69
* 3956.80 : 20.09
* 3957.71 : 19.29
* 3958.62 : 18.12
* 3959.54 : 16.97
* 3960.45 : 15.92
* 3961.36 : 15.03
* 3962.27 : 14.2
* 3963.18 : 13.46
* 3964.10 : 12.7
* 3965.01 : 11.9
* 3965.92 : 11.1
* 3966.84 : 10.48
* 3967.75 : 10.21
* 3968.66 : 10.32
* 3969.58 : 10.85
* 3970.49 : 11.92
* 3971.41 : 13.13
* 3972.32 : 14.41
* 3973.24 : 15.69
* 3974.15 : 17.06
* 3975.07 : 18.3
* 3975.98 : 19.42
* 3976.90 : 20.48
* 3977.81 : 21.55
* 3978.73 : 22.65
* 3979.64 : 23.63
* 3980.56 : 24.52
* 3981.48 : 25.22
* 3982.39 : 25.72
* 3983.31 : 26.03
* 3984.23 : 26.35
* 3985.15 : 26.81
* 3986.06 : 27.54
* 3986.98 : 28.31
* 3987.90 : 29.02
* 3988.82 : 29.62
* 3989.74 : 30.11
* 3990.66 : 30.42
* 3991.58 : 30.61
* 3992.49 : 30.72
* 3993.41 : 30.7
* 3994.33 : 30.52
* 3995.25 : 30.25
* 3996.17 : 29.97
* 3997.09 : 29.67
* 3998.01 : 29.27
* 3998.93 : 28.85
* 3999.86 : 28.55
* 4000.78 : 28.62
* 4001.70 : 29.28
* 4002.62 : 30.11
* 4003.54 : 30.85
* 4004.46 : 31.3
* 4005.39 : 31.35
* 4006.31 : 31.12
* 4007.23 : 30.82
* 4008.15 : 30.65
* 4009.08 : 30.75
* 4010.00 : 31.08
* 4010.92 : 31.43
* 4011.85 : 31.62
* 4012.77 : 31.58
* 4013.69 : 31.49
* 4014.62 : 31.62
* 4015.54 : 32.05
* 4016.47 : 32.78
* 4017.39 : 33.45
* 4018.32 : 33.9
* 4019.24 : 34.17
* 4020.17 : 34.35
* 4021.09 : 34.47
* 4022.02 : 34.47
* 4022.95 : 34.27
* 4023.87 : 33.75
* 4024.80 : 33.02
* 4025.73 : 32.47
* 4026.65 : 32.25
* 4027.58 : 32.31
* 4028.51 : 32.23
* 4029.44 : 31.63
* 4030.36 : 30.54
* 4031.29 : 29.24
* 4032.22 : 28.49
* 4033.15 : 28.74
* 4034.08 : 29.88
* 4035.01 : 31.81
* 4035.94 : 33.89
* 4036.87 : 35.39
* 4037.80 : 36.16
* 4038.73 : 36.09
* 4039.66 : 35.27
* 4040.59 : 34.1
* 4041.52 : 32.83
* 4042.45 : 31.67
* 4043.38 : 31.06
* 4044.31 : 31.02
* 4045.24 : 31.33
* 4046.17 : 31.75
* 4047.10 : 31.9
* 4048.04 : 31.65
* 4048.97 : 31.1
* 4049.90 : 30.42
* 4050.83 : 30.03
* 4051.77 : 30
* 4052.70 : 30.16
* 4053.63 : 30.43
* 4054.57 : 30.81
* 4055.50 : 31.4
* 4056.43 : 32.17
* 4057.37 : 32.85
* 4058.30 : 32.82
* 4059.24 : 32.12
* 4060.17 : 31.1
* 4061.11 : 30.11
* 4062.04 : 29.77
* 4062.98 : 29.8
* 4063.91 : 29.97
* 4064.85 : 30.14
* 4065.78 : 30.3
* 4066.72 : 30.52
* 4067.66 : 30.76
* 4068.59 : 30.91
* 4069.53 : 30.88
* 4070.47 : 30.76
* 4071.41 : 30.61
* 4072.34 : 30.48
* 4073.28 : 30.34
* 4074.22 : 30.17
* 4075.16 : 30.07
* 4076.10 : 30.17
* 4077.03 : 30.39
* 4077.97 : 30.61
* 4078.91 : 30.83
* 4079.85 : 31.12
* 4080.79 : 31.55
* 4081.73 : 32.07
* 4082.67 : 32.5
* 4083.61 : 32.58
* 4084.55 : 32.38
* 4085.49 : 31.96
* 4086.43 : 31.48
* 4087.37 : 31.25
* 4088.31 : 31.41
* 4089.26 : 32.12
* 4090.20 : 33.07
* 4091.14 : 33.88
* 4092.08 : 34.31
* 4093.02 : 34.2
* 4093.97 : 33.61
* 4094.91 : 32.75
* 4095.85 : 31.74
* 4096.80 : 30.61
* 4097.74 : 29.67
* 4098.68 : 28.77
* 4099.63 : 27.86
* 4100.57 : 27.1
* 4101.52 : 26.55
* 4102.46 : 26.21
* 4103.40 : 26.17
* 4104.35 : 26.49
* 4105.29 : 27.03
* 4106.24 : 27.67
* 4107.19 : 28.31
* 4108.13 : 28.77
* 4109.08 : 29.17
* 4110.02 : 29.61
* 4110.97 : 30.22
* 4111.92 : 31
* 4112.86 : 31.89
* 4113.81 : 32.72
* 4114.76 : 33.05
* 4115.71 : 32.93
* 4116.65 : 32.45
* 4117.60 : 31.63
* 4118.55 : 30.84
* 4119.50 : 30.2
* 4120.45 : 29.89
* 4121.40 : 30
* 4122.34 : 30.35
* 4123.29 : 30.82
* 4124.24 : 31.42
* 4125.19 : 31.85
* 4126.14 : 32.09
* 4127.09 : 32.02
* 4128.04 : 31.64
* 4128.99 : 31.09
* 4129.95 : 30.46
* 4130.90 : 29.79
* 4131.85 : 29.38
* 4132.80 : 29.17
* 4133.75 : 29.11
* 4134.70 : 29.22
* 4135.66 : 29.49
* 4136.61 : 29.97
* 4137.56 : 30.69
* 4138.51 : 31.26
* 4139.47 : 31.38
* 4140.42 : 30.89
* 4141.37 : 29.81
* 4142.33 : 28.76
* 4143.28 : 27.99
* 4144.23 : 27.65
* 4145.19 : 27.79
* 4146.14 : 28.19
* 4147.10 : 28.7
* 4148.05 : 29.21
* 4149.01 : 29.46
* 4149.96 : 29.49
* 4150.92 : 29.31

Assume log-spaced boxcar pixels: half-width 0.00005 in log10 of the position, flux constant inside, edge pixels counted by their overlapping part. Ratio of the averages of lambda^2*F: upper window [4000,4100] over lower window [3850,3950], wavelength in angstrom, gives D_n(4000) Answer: 2.04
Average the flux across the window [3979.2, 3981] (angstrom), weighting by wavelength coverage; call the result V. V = 24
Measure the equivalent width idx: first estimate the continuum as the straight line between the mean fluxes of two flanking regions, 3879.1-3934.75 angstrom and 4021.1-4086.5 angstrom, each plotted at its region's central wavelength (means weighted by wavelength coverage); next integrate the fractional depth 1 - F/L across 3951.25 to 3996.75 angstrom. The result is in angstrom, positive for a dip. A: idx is 5.9 angstrom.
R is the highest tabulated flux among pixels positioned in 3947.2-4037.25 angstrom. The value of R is 35.39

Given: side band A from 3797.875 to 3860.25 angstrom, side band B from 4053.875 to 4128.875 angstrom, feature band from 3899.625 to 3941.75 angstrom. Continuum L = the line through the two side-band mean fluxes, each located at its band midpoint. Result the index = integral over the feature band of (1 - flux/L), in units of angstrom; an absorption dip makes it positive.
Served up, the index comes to 7.0 angstrom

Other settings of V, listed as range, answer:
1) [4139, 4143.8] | 29.8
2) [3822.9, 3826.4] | 13.2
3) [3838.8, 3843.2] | 15.2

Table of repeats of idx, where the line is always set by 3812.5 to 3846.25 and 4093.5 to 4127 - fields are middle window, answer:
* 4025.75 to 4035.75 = -2.2 angstrom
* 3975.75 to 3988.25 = -1.3 angstrom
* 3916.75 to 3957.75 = 6.8 angstrom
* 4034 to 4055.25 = -4.9 angstrom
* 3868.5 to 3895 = 0.3 angstrom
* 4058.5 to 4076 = -1.9 angstrom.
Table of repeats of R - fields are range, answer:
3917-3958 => 22.73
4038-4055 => 36.09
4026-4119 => 36.16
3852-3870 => 18.71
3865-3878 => 18.19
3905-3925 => 23.05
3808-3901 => 19.65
